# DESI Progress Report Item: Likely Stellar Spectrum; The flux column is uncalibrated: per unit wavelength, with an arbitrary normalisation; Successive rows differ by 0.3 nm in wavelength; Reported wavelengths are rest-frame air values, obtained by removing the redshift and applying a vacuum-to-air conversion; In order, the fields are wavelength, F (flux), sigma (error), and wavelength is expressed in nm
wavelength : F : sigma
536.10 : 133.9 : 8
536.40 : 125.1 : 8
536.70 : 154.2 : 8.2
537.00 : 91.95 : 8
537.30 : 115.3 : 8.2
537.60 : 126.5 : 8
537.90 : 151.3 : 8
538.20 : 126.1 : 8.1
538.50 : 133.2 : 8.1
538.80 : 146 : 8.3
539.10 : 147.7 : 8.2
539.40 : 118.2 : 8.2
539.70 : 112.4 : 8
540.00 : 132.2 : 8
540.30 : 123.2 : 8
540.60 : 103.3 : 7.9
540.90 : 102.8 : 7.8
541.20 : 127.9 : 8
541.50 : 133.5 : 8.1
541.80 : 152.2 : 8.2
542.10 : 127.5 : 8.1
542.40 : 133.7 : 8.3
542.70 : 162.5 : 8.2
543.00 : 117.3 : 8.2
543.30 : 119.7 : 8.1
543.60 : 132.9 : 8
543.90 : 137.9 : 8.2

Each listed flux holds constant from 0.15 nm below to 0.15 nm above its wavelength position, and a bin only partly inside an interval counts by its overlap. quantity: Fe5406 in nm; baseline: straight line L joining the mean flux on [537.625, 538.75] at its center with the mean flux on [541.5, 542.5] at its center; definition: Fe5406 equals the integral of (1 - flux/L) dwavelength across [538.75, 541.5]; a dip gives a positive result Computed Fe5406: 0.27 nm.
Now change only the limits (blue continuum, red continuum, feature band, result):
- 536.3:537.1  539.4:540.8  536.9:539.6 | -0.16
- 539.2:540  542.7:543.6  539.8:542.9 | -0.12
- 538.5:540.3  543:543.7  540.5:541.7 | 0.08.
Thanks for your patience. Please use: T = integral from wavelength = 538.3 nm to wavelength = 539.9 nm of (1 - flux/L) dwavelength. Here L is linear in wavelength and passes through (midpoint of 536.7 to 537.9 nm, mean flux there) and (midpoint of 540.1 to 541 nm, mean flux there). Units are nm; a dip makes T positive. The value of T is -0.21 nm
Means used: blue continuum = 122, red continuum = 111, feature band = 131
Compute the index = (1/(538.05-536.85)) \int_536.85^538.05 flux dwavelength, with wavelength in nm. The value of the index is 121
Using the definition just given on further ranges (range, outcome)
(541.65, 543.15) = 139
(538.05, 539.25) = 138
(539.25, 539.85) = 115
